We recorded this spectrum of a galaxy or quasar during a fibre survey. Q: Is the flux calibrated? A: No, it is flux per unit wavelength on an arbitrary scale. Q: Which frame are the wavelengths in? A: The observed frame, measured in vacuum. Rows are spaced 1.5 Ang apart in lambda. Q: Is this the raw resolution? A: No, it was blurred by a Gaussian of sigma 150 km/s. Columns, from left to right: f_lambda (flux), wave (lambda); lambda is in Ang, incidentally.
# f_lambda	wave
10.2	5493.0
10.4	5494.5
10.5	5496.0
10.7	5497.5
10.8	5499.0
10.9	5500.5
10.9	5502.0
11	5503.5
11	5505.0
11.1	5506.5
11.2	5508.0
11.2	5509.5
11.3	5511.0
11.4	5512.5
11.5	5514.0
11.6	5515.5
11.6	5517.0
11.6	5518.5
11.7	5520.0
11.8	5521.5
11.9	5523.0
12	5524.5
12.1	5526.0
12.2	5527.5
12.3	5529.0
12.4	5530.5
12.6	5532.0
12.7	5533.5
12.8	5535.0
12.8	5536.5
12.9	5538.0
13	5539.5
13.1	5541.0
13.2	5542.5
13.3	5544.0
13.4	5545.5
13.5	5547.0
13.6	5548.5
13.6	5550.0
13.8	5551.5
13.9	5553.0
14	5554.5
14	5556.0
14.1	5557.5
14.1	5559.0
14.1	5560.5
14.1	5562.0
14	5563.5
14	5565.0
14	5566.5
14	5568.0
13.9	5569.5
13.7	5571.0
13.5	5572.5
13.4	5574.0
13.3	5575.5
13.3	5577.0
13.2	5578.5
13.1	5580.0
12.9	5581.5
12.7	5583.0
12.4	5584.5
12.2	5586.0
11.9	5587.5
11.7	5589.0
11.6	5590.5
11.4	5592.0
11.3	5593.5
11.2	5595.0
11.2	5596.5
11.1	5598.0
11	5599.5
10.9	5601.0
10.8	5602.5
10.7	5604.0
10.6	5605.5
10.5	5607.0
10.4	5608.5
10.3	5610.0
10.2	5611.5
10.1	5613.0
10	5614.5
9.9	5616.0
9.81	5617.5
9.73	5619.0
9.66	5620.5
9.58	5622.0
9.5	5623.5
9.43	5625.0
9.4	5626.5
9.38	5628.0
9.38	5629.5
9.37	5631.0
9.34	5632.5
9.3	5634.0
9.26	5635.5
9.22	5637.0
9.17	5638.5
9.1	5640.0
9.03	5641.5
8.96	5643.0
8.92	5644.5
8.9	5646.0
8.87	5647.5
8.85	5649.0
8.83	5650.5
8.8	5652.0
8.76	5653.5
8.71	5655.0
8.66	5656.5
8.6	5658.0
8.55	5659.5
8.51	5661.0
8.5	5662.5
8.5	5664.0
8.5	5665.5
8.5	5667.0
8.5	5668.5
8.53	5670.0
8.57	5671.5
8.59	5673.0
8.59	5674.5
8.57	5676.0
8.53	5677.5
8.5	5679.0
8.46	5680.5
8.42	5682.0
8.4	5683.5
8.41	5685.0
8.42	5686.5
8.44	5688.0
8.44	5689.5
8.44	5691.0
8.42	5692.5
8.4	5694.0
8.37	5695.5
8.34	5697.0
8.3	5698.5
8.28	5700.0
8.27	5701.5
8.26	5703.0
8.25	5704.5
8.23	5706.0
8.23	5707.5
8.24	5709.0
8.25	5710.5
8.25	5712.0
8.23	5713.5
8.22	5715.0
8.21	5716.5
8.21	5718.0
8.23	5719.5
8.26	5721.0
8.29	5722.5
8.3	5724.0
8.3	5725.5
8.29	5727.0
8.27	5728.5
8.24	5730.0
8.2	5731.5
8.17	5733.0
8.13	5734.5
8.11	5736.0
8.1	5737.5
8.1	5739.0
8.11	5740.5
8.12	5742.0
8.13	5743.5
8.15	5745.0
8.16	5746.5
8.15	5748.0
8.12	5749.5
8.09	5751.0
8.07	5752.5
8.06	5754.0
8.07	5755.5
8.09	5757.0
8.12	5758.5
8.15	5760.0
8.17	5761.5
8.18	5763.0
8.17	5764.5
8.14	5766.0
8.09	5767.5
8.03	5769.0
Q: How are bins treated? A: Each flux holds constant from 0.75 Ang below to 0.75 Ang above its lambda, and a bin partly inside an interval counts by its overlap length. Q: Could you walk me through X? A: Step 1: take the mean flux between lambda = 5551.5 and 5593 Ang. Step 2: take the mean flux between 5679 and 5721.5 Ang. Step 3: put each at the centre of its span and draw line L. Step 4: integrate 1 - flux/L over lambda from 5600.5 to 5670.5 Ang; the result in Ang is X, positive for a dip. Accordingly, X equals 9.6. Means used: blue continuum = 13.3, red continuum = 8.32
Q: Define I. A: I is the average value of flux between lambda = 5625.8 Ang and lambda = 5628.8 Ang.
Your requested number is 9.39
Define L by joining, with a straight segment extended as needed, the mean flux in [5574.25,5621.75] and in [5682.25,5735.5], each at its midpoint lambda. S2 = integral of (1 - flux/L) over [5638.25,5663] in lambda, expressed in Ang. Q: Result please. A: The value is 2.6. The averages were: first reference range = 11.3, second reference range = 8.29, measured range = 8.8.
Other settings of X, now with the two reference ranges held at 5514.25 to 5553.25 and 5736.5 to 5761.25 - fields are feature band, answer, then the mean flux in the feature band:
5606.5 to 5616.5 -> 0.7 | 10.2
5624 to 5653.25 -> 3.7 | 9.13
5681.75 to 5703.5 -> 2.2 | 8.37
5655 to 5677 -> 2.9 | 8.55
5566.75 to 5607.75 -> -2.2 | 12.2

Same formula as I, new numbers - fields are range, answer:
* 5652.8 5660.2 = 8.66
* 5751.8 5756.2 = 8.07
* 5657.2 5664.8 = 8.53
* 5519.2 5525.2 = 11.8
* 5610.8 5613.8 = 10.1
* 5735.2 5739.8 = 8.1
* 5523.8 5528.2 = 12.1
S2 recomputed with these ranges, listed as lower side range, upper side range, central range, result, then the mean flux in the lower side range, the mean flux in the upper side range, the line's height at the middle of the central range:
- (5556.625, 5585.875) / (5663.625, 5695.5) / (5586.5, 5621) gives 3.8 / 13.5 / 8.48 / 12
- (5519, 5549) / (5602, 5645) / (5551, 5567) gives -3.0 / 12.6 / 9.69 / 11.8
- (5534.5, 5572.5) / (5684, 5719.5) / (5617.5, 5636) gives 2.6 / 13.6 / 8.31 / 11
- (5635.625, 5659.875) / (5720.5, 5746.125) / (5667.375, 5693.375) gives 0.4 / 8.89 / 8.19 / 8.62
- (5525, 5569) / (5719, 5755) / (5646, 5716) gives 8.7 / 13.4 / 8.17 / 9.7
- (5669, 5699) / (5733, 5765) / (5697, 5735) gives 0.2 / 8.46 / 8.12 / 8.29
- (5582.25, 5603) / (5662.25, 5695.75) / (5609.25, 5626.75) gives 1.4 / 11.5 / 8.48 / 10.6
